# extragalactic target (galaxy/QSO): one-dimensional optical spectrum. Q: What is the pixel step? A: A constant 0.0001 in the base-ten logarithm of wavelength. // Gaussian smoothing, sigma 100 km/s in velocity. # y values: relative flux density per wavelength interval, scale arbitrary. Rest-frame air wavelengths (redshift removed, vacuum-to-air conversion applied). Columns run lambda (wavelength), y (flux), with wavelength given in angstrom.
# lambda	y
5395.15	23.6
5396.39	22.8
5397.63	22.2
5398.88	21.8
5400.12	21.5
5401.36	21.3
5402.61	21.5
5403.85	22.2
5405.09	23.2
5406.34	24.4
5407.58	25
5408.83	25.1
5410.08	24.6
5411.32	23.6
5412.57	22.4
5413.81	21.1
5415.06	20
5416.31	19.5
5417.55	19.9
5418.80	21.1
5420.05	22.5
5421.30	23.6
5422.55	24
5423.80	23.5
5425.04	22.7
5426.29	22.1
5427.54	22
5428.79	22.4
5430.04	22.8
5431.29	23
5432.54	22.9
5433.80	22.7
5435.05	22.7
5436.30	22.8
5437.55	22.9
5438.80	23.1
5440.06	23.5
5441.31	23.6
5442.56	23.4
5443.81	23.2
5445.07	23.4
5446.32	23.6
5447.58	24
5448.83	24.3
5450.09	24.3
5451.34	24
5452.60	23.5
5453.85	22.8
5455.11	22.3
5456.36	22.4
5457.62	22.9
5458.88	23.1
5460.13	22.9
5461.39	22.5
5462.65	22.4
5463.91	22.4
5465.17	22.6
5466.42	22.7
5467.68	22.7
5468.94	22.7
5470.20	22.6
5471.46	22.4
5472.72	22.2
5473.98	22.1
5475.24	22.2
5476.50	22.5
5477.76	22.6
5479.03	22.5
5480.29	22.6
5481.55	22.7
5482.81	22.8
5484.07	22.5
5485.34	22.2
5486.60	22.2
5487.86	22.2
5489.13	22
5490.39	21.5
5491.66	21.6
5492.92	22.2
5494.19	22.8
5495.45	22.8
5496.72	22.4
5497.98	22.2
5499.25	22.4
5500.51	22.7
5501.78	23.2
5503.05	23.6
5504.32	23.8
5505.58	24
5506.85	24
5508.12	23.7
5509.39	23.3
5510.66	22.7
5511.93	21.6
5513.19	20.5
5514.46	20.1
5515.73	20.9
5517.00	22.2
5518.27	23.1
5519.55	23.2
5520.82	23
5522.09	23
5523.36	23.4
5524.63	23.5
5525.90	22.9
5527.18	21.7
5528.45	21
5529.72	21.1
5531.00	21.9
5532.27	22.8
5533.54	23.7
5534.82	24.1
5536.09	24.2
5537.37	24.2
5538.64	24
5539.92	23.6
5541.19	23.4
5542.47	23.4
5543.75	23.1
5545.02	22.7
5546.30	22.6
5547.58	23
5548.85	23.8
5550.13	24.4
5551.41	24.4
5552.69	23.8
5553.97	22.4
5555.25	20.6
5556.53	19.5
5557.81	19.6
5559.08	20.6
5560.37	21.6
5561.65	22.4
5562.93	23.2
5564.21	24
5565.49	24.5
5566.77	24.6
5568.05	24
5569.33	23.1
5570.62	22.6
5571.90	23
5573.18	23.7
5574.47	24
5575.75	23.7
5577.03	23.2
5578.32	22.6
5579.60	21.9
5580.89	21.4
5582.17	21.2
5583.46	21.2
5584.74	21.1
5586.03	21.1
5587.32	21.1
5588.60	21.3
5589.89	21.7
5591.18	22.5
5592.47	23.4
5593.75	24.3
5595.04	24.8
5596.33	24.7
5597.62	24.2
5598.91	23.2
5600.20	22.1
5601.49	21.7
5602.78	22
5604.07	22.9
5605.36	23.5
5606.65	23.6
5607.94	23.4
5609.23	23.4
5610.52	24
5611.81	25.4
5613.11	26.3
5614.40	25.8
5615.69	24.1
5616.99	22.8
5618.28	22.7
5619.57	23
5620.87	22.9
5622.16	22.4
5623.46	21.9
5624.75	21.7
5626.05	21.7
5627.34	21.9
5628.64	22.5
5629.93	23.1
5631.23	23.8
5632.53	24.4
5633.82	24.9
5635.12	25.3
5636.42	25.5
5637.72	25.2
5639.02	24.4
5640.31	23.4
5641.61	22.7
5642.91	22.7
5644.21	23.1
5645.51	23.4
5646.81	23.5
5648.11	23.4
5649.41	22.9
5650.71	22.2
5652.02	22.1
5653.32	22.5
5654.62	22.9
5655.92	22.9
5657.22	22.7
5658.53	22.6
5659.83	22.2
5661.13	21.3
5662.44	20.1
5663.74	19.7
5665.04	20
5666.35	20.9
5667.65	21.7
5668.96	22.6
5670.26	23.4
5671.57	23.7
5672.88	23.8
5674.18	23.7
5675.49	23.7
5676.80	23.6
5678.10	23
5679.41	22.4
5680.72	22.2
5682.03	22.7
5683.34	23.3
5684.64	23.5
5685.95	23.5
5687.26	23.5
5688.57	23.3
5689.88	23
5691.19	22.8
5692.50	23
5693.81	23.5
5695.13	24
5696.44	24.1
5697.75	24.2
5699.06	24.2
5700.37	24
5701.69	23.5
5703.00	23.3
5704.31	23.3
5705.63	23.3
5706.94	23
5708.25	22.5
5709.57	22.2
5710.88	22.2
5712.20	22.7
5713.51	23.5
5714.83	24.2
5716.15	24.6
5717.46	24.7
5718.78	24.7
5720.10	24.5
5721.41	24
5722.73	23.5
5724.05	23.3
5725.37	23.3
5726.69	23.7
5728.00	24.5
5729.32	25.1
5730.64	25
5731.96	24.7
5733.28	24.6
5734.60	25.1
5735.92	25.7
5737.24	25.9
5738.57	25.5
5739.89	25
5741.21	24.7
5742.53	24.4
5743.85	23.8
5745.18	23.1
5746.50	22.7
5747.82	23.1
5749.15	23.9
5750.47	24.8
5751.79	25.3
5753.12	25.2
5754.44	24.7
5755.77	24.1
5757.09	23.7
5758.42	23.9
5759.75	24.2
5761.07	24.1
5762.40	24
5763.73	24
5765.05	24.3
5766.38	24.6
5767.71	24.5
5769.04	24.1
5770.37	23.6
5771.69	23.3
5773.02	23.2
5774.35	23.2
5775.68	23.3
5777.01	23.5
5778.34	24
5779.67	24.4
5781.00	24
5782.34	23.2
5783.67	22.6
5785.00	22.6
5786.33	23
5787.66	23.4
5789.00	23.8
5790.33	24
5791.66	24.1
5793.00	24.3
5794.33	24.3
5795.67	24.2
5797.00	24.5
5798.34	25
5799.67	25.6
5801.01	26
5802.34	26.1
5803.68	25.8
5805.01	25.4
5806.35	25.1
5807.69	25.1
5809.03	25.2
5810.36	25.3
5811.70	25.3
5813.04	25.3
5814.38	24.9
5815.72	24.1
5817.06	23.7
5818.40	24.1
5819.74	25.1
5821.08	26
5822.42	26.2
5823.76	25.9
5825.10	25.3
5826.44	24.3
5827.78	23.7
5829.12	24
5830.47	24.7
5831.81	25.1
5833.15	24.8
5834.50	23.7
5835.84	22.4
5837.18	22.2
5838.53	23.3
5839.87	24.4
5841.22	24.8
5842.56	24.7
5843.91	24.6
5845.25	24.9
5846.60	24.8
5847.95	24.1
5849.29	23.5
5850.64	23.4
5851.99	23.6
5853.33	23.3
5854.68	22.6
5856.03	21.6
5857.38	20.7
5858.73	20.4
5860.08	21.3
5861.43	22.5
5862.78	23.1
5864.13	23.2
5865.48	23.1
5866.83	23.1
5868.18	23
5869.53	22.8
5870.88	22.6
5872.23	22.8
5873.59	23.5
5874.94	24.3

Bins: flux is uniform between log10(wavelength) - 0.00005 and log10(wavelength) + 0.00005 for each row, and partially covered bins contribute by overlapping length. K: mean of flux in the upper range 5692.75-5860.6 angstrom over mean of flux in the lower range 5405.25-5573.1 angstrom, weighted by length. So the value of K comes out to 1.06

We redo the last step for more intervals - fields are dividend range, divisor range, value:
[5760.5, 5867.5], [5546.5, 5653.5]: 1.04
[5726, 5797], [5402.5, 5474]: 1.06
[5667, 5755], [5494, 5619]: 1.04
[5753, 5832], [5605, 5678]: 1.06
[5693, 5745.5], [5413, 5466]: 1.06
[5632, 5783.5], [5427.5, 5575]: 1.03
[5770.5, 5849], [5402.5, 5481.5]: 1.07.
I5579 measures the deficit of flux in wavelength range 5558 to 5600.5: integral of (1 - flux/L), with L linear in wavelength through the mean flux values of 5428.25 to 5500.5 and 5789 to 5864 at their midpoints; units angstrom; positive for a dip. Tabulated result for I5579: 0.83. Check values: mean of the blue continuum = 22.7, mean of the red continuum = 24.2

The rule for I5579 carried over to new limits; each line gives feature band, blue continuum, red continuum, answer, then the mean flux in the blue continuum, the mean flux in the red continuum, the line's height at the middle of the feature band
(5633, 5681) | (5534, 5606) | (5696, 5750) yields 1.2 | 22.8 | 24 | 23.5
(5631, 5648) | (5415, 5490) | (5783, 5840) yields -0.3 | 22.7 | 24.5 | 23.6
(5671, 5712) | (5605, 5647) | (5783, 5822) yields 1.2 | 23.6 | 24.6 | 24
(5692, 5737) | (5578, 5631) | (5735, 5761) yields 0.3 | 22.9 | 24.4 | 24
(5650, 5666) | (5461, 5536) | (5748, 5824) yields 1.2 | 22.5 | 24.4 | 23.6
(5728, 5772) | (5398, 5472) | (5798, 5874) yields -1.1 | 22.8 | 24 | 23.8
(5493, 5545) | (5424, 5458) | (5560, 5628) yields 0.5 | 23.1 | 23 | 23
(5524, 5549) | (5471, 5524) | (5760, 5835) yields -0.3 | 22.5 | 24.4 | 22.8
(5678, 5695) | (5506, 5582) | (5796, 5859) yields 0.4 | 22.8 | 24.4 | 23.6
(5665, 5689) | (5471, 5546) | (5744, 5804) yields 0.6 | 22.7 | 24.1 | 23.5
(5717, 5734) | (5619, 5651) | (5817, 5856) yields -0.4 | 23.3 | 24.2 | 23.7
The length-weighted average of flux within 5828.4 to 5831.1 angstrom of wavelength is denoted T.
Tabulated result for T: 24.3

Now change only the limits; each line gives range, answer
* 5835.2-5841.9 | 23.4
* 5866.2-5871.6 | 22.9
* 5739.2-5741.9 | 24.9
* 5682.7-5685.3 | 23.5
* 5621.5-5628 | 21.9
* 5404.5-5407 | 23.8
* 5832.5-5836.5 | 23.6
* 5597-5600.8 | 23.2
